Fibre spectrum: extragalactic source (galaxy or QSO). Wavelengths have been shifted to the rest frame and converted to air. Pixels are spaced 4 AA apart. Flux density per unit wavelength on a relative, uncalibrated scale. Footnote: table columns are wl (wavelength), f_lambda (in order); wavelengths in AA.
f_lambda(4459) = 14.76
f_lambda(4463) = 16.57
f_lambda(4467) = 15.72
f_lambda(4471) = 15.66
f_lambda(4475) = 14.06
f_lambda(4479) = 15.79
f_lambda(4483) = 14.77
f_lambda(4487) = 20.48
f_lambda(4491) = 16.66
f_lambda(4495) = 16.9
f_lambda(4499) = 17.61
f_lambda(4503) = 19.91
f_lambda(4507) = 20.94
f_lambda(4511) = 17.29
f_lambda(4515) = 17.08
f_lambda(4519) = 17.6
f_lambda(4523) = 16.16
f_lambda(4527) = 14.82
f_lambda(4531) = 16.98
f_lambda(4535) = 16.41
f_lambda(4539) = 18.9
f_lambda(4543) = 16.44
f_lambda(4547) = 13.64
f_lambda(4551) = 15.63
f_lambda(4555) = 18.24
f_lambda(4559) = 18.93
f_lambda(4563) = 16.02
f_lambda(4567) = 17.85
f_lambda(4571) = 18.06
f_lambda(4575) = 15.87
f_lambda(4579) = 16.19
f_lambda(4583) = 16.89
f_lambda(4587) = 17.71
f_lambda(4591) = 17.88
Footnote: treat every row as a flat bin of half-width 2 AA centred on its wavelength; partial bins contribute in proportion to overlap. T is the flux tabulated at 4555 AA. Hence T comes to 18.24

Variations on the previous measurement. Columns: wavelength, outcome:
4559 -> 18.93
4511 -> 17.29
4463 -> 16.57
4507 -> 20.94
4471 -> 15.66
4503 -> 19.91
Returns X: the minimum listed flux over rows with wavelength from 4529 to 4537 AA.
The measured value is 16.41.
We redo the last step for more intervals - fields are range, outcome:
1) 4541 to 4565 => 13.64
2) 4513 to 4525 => 16.16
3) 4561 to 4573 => 16.02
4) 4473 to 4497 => 14.06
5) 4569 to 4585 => 15.87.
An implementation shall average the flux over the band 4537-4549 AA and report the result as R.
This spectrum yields 16.3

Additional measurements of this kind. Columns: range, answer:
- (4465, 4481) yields 15.3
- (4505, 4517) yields 18.4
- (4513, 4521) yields 17.3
